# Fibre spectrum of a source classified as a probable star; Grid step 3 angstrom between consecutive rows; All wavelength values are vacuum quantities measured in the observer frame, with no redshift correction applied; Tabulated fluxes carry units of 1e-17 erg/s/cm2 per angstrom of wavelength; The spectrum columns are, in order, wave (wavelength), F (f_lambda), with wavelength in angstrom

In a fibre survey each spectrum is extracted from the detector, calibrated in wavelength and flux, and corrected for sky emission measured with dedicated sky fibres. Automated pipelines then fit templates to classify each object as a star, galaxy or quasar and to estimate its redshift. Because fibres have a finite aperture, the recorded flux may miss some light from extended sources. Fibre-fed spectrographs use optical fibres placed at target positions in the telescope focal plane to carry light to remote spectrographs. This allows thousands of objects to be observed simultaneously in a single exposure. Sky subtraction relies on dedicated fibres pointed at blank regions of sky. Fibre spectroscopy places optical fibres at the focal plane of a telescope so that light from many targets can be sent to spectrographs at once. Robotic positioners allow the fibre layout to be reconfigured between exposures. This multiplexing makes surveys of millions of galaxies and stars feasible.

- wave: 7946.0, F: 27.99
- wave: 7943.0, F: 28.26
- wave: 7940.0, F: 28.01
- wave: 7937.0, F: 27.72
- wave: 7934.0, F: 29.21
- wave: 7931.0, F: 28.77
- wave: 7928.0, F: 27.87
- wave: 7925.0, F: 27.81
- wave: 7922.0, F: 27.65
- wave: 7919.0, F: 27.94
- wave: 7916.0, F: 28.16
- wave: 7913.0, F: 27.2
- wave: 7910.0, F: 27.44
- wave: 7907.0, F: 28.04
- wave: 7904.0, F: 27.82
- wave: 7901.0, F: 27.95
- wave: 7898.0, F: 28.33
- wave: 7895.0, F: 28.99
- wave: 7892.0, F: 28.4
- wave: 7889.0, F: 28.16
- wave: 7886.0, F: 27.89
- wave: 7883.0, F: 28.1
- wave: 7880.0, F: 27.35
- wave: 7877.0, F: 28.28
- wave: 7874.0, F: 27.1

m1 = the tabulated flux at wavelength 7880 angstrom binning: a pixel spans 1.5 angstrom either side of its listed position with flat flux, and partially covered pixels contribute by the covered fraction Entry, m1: 27.35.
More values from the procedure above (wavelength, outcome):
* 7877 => 28.28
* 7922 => 27.65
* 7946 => 27.99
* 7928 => 27.87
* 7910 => 27.44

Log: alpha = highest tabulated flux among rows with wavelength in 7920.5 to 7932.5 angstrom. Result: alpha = 28.77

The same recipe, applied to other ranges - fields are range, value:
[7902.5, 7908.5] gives 28.04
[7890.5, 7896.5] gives 28.99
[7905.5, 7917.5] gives 28.16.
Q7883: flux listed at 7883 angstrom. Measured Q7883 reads 28.1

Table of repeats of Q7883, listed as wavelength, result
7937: 27.72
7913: 27.2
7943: 28.26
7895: 28.99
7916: 28.16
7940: 28.01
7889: 28.16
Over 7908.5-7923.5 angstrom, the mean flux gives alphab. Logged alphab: 27.7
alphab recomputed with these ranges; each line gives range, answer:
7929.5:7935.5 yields 29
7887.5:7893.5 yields 28.3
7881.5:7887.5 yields 28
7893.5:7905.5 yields 28.3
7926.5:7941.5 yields 28.3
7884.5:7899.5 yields 28.4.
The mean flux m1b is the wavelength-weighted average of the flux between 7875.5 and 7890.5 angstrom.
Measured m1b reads 28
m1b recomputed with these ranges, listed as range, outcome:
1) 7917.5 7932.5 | 28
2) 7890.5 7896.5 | 28.7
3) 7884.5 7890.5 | 28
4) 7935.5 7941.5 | 27.9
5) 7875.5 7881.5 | 27.8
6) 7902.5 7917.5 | 27.7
